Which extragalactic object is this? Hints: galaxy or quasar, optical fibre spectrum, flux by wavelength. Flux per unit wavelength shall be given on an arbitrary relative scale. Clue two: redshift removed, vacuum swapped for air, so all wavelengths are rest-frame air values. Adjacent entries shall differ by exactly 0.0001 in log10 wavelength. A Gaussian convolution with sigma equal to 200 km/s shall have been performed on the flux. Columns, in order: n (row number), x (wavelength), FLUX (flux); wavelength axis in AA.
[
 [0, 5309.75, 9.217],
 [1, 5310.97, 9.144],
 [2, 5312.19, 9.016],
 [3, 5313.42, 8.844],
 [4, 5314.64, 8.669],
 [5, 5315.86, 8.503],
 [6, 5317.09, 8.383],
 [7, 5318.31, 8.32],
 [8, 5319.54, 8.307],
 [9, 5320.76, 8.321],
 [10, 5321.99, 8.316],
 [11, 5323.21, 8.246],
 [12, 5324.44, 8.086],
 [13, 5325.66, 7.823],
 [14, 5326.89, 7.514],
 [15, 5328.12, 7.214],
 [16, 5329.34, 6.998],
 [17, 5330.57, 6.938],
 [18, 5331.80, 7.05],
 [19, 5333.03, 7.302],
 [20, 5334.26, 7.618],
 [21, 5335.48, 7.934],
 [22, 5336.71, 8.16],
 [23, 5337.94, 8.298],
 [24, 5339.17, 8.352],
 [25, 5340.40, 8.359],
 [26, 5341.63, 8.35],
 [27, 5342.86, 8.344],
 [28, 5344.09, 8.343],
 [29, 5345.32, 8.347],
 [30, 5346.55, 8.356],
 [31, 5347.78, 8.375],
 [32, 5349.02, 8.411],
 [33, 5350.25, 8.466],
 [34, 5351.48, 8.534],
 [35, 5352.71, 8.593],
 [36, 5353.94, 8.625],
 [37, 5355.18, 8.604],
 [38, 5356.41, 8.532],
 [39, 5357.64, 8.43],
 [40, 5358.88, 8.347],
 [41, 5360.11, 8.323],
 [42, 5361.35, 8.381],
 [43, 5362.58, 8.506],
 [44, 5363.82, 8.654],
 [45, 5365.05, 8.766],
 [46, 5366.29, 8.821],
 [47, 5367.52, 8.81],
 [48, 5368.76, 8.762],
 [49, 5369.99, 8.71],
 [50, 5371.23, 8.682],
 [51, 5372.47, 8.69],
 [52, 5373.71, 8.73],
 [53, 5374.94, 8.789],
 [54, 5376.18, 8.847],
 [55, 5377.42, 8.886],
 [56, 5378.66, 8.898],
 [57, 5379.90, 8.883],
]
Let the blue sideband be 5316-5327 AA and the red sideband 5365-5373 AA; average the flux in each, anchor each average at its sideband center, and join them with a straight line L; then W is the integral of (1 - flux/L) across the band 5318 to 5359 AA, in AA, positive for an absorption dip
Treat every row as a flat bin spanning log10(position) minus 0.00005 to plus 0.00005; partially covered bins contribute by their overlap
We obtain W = 1.37 AA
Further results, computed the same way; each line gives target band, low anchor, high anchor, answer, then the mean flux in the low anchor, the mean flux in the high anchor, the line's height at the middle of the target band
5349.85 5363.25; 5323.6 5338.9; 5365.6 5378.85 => -0.26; 7.6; 8.78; 8.33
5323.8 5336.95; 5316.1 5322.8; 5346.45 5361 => 1.38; 8.34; 8.46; 8.38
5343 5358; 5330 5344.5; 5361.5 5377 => -0.39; 7.92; 8.72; 8.25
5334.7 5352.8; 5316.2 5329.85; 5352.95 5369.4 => -0.06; 7.98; 8.58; 8.31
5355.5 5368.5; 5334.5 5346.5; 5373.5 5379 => 0.07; 8.26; 8.84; 8.61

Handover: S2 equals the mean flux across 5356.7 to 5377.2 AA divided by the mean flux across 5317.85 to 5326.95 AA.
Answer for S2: 1.1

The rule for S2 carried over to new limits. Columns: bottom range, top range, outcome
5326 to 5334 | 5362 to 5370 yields 1.21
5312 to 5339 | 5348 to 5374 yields 1.08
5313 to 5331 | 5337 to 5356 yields 1.05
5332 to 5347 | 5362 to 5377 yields 1.08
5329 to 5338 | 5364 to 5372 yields 1.17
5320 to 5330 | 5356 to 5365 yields 1.08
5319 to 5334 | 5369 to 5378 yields 1.14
